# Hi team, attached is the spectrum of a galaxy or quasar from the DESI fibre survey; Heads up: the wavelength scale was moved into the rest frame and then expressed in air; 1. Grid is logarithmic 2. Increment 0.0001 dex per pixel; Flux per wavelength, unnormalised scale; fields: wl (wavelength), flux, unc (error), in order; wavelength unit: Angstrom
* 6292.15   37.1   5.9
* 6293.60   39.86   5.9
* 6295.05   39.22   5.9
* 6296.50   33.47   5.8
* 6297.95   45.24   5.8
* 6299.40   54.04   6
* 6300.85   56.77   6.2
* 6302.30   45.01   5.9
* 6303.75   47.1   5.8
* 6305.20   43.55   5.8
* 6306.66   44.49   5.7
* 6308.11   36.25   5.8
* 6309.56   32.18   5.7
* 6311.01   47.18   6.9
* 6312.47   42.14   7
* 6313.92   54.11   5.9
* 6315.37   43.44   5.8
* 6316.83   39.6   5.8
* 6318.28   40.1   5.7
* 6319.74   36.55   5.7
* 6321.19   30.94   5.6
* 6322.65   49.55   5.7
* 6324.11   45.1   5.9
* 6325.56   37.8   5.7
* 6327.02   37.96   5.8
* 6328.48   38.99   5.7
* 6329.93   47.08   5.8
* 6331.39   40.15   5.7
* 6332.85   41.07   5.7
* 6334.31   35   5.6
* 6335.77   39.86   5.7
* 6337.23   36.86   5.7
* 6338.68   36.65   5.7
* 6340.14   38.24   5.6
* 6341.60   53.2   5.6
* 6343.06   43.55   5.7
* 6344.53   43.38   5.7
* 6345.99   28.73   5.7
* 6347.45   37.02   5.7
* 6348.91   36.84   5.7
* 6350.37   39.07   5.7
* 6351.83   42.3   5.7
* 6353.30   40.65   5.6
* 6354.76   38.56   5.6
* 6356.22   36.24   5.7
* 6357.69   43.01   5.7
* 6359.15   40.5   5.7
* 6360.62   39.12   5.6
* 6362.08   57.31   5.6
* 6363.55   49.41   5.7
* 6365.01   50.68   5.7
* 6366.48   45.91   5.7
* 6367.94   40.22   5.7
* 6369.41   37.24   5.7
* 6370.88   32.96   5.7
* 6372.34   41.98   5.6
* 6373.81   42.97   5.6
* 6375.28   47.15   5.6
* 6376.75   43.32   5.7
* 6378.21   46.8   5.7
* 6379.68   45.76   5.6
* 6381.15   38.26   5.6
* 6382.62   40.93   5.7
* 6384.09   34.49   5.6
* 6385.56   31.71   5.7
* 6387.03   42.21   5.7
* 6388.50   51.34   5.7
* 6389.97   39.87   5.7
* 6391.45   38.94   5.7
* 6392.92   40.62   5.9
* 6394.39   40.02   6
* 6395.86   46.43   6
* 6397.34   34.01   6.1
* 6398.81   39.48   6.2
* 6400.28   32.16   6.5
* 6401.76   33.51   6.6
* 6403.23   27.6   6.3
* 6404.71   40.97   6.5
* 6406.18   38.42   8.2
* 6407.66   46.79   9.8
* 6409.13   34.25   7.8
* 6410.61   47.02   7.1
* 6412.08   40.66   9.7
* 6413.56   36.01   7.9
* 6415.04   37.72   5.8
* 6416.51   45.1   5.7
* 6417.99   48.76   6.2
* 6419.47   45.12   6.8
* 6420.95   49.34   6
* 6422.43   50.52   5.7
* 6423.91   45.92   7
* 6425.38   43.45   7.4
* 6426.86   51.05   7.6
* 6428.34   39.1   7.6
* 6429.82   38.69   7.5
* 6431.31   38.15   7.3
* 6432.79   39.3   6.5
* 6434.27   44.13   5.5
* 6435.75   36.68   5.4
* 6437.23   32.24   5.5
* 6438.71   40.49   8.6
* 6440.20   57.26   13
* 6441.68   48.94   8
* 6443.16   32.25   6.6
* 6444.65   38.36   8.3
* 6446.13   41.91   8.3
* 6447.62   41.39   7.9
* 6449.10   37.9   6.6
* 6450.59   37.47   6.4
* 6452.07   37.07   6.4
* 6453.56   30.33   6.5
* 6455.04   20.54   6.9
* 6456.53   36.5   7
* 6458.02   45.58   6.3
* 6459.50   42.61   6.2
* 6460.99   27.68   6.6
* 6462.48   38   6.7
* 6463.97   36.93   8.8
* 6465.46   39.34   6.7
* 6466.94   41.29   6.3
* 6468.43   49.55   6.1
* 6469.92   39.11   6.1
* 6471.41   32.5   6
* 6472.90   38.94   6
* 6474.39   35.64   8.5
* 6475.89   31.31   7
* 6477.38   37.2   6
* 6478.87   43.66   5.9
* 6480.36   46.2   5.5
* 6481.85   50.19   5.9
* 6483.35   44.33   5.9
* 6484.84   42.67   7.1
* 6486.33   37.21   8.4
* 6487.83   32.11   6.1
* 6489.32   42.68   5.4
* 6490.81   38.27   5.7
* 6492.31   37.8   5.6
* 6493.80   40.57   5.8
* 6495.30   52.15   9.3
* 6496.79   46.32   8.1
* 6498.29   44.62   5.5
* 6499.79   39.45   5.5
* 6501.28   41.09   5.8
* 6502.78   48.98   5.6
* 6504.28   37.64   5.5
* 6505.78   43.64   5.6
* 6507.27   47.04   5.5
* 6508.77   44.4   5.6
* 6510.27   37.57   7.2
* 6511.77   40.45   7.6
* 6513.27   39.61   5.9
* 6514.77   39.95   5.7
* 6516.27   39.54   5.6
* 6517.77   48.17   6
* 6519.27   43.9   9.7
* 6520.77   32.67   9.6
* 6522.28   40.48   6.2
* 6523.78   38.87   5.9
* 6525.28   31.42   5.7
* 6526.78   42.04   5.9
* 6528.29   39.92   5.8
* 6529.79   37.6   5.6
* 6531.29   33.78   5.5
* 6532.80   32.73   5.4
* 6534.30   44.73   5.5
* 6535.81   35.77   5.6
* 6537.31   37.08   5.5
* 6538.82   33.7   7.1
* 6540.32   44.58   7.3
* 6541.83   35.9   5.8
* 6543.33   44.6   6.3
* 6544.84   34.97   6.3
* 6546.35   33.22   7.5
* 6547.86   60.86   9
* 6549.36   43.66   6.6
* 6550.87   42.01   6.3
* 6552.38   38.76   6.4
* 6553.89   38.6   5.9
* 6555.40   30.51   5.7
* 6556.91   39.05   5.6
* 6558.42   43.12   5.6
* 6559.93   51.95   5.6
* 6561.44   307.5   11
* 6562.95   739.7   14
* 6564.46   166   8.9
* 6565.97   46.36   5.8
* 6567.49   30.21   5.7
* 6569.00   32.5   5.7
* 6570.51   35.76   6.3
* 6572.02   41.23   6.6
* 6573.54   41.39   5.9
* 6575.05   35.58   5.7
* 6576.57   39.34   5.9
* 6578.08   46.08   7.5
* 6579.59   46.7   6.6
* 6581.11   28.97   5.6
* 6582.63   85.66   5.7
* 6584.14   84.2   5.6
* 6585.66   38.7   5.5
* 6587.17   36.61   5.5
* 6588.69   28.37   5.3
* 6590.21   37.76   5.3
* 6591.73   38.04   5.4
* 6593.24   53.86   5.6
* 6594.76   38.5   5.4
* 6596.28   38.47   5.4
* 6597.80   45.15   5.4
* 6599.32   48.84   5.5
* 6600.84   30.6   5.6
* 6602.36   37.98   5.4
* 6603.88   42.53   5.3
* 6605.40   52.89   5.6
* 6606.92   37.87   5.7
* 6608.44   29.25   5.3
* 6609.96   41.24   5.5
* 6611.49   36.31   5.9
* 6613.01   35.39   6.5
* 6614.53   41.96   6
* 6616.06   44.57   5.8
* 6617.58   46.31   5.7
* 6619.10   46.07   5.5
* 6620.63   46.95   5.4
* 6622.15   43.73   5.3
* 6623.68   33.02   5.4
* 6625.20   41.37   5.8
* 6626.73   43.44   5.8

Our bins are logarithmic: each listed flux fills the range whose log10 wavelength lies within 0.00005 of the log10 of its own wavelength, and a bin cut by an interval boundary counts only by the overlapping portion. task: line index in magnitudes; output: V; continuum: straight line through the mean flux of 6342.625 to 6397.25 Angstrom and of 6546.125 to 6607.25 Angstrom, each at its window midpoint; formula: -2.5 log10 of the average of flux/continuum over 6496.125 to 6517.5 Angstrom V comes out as 0.38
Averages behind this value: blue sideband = 41.4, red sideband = 69.6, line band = 42.3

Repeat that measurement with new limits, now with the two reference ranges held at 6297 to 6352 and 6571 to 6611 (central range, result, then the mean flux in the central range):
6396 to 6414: 0.12 mag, 37.9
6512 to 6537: 0.11 mag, 38.8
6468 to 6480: 0.11 mag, 38.4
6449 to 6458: 0.24 mag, 33.9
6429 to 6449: 0.04 mag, 40.6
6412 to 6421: -0.02 mag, 42.9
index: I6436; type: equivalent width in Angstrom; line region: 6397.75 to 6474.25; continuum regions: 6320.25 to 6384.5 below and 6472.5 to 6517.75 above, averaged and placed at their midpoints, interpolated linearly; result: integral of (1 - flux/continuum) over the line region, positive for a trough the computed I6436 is 2.9 Angstrom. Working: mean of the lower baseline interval 41.2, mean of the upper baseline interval 41.5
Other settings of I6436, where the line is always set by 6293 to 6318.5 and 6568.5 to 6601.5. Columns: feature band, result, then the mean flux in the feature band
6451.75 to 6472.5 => 3.1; 37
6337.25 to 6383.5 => 1.9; 41.8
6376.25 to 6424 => 2.9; 41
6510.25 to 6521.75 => 0.8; 40.4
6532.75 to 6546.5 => 1.7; 38.2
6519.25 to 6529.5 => 1.3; 38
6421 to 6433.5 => 0.0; 43.6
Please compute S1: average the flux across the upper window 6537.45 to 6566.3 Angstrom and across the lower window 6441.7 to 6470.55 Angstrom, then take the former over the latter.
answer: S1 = 2.60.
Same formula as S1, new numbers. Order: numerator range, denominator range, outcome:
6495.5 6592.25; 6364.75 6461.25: 1.44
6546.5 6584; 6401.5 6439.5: 2.11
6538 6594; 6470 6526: 1.76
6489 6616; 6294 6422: 1.31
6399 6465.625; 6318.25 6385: 0.97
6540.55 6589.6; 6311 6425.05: 1.84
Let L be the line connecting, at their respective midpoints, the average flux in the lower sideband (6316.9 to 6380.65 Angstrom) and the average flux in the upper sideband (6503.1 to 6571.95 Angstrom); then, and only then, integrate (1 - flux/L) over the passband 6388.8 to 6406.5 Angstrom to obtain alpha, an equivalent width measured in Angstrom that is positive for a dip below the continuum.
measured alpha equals 3.4 Angstrom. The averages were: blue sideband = 41.3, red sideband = 63.8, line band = 38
